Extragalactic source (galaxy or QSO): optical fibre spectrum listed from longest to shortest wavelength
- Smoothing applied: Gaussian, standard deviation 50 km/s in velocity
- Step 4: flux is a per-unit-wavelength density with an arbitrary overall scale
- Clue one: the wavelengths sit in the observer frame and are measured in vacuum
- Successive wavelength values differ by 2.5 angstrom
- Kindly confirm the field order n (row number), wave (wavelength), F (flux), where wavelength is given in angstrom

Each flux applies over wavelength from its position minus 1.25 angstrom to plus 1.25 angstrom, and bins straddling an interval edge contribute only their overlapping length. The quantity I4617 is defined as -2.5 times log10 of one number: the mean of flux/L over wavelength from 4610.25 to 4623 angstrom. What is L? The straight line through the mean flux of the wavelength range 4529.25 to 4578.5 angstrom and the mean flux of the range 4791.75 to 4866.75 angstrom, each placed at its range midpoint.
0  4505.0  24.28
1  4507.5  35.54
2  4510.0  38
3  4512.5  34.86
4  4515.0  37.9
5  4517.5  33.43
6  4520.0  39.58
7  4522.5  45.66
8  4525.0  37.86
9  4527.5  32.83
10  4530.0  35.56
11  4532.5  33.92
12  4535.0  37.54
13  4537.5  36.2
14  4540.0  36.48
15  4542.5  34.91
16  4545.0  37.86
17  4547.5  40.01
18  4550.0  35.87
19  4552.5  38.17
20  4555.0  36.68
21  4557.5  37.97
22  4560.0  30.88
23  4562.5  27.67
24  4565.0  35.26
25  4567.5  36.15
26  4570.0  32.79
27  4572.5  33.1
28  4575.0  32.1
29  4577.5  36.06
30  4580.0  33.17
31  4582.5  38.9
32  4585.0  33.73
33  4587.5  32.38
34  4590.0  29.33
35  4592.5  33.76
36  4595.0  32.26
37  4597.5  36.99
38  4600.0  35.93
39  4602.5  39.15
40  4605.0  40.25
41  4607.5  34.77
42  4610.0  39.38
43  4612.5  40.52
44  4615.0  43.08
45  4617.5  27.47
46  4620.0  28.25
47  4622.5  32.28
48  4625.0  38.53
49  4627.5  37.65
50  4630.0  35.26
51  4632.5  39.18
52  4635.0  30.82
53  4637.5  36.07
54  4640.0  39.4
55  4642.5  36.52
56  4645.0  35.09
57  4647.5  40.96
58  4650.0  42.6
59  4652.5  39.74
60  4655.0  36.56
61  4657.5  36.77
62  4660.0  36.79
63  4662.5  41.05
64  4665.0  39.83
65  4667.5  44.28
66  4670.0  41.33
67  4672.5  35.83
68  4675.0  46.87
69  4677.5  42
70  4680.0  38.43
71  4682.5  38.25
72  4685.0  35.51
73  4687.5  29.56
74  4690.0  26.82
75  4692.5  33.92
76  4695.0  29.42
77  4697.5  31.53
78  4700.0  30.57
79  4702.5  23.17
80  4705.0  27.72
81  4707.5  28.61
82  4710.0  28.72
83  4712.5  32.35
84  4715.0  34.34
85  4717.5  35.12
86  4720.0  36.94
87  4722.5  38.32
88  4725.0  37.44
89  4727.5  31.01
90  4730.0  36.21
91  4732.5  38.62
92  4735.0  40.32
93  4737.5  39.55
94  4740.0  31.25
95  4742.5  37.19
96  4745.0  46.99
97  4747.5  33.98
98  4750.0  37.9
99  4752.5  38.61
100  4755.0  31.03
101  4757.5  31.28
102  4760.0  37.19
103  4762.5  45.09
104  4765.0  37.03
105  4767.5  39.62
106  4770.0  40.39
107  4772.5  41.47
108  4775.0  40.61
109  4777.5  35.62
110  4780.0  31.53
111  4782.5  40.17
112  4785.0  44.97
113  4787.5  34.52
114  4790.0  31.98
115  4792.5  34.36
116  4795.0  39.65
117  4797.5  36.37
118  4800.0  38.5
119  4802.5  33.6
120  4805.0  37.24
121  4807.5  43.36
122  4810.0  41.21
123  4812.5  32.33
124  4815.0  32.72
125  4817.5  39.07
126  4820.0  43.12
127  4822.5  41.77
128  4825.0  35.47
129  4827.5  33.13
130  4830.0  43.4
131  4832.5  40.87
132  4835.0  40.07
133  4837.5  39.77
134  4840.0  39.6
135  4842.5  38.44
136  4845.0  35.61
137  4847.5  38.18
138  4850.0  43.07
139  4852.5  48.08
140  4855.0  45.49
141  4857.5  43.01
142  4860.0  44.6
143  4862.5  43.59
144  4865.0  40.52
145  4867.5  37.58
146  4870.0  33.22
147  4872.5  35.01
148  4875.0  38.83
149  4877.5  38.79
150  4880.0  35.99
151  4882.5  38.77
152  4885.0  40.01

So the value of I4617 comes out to 0.042 mag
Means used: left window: 35.3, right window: 39.6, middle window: 34.8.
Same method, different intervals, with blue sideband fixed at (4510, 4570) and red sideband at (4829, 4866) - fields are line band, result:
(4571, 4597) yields 0.105 mag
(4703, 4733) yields 0.178 mag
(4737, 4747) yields 0.040 mag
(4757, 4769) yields 0.045 mag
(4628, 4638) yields 0.071 mag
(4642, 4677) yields -0.039 mag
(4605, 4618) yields -0.013 mag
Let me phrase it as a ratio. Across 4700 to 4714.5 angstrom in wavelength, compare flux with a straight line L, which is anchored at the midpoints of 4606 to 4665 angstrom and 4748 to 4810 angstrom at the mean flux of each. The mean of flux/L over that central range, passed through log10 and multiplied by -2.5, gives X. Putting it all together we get 0.29 mag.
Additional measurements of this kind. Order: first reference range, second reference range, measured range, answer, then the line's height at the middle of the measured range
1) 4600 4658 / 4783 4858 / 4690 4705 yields 0.27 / 37.7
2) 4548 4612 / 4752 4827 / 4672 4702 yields 0.05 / 36.3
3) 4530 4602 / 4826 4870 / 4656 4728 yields 0.07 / 37.5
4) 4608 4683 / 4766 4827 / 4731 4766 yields 0.01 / 37.9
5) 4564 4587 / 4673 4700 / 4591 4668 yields -0.07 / 34.8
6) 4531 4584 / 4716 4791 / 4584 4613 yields 0.00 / 35.8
